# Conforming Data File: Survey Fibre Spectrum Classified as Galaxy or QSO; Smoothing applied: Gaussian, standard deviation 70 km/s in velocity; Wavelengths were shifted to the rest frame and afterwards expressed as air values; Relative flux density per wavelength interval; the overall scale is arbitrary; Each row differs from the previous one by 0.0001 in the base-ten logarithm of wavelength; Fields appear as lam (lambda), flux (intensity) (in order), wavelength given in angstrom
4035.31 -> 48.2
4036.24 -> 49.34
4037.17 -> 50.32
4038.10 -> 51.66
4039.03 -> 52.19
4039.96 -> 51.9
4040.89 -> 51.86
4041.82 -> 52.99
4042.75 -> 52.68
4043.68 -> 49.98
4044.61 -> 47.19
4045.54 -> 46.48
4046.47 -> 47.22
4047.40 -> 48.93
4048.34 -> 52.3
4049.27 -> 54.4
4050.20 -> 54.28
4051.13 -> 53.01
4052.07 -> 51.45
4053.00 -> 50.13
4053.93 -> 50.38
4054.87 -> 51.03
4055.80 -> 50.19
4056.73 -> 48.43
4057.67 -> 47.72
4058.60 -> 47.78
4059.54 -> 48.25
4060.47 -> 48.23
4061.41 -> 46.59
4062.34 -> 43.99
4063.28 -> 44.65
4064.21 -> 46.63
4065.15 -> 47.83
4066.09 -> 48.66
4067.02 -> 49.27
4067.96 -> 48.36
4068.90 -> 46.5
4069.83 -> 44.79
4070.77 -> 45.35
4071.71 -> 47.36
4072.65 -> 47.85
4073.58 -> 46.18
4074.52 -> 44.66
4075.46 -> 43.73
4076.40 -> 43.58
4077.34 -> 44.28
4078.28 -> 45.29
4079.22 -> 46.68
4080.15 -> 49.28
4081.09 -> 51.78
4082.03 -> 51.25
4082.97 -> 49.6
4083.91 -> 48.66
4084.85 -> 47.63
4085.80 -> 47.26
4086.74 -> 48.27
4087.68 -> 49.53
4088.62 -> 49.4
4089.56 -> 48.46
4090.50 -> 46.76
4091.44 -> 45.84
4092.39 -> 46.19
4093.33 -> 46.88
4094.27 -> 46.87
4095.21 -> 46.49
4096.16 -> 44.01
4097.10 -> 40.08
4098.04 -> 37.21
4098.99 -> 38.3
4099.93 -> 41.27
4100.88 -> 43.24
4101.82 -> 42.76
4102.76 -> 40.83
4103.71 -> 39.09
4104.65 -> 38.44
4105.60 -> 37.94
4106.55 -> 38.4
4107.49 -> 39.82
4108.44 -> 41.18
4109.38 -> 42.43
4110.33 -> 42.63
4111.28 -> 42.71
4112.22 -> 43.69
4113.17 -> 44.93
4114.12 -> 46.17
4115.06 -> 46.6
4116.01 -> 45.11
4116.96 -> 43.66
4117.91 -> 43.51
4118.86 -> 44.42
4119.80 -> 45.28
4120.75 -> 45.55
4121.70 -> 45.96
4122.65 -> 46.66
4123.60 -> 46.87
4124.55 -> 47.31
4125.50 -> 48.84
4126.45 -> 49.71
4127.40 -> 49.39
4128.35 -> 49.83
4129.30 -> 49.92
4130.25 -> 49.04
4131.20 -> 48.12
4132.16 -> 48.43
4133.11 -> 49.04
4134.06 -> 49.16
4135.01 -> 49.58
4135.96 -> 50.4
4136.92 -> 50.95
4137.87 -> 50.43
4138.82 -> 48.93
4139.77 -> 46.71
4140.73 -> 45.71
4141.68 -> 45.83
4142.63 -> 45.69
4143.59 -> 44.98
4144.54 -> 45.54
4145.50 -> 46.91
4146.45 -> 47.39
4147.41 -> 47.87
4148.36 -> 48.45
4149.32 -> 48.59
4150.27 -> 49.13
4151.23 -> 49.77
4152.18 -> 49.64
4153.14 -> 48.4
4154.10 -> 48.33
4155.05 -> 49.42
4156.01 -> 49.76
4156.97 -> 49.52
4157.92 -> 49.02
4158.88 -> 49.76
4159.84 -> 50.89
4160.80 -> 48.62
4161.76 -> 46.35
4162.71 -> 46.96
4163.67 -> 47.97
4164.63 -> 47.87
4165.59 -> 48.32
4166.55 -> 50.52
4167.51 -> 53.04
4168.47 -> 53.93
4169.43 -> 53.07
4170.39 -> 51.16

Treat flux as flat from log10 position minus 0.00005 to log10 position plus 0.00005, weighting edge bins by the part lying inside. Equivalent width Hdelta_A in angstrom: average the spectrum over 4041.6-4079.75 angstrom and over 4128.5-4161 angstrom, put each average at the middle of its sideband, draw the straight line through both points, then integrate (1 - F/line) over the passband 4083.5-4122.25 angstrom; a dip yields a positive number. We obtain 3.5 angstrom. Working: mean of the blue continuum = 48.2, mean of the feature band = 44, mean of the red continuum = 48.5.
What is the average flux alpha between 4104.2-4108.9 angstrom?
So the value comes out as 39.1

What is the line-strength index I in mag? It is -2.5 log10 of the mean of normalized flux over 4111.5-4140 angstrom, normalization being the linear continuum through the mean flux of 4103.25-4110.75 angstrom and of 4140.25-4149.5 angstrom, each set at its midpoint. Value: -0.10 mag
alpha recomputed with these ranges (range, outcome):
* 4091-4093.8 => 46.2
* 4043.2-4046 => 48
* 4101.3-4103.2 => 42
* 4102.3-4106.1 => 39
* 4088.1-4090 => 49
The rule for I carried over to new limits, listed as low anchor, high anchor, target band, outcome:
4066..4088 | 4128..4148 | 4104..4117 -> 0.13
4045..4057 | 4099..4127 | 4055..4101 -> 0.02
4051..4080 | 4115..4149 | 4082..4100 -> 0.03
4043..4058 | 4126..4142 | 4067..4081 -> 0.08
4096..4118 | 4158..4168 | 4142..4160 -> -0.02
